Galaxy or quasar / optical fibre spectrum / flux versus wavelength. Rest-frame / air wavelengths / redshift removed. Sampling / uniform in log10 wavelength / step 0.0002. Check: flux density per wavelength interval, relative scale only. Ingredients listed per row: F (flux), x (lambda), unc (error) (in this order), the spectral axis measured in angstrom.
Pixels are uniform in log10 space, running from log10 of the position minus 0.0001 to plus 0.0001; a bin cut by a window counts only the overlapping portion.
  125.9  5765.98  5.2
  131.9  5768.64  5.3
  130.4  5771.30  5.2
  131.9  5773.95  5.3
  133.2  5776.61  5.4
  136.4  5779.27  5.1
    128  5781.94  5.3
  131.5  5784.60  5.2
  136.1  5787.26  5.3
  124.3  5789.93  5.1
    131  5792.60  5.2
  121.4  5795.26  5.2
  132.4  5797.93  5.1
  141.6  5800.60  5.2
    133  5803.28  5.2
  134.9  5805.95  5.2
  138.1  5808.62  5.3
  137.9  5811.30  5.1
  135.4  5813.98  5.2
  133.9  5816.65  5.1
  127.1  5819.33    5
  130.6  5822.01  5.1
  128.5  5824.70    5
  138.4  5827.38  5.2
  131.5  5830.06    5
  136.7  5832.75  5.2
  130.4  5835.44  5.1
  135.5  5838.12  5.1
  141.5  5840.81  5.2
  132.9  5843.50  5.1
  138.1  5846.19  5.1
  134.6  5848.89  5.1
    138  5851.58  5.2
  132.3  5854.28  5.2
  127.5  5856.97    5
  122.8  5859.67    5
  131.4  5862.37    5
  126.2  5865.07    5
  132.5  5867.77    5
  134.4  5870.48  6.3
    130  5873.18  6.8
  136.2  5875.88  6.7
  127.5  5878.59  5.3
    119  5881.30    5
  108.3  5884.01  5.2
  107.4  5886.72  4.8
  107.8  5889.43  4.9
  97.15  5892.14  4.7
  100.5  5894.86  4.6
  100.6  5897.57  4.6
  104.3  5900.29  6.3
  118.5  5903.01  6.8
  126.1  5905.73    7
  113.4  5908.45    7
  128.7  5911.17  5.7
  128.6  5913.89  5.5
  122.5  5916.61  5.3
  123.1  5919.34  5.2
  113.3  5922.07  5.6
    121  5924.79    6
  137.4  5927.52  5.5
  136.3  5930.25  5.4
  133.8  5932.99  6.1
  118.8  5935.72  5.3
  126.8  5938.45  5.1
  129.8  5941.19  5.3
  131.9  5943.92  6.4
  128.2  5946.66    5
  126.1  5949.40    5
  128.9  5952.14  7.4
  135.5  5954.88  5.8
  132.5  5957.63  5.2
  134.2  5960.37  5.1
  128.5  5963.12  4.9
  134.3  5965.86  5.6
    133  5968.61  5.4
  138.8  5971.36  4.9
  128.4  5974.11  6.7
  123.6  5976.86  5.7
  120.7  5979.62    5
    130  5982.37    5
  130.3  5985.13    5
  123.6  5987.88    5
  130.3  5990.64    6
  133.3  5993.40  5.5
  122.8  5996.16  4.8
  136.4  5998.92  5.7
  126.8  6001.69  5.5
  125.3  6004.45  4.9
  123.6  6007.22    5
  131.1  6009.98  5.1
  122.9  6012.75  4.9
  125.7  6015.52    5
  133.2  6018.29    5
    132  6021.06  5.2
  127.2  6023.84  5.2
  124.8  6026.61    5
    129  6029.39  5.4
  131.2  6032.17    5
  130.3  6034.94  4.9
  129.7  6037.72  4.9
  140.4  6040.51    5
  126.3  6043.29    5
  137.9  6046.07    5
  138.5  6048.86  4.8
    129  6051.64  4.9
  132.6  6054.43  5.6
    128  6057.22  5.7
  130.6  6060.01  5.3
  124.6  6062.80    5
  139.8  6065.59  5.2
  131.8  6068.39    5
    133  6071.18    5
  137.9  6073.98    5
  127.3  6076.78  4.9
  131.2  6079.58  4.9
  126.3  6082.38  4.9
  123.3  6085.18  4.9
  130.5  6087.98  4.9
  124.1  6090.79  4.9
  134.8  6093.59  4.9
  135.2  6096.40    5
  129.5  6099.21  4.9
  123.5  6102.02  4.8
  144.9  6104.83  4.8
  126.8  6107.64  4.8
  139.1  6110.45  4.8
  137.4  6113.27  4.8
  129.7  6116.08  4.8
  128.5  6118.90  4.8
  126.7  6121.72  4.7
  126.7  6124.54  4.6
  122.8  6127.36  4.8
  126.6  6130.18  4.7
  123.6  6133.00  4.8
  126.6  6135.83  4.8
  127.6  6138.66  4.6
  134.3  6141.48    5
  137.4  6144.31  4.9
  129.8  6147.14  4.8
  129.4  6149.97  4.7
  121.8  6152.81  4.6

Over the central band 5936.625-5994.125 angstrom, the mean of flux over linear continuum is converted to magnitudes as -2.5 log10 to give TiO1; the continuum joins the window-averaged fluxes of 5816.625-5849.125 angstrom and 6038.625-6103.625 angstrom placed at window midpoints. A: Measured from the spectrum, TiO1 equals 0.02 mag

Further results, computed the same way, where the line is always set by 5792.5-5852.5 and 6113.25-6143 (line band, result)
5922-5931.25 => 0.028 mag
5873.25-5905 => 0.179 mag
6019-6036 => 0.006 mag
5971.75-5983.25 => 0.037 mag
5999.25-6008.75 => 0.032 mag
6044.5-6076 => -0.030 mag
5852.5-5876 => 0.025 mag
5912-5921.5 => 0.070 mag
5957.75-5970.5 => -0.013 mag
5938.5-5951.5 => 0.024 mag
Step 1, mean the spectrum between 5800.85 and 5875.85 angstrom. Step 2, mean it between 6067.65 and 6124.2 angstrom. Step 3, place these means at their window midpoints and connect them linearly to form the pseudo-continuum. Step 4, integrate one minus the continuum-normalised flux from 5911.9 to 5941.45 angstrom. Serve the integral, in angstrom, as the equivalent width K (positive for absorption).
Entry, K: 1.4 angstrom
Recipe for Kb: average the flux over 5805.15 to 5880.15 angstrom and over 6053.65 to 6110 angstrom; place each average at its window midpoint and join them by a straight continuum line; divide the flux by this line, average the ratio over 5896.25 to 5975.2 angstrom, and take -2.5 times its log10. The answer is 0.05 mag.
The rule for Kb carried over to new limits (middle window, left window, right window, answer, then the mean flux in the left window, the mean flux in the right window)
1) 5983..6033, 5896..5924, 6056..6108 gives -0.026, 118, 131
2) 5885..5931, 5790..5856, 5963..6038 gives 0.130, 134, 129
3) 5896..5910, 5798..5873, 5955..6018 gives 0.168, 133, 129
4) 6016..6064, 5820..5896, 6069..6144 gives -0.013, 127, 130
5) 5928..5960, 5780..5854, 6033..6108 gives 0.019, 133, 131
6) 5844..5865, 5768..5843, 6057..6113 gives 0.008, 133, 131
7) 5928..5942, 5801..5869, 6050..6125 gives 0.023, 133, 131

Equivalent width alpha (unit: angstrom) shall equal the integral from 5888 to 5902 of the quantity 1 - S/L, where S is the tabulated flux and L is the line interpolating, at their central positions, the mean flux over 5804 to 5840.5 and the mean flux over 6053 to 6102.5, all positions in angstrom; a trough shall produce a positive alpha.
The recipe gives 3.2 angstrom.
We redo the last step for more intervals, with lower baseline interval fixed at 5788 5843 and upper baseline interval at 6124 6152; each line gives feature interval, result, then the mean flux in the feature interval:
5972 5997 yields 0.6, 127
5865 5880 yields 0.1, 131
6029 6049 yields -0.4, 133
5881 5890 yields 1.5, 110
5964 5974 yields -0.2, 134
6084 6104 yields 0.0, 129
